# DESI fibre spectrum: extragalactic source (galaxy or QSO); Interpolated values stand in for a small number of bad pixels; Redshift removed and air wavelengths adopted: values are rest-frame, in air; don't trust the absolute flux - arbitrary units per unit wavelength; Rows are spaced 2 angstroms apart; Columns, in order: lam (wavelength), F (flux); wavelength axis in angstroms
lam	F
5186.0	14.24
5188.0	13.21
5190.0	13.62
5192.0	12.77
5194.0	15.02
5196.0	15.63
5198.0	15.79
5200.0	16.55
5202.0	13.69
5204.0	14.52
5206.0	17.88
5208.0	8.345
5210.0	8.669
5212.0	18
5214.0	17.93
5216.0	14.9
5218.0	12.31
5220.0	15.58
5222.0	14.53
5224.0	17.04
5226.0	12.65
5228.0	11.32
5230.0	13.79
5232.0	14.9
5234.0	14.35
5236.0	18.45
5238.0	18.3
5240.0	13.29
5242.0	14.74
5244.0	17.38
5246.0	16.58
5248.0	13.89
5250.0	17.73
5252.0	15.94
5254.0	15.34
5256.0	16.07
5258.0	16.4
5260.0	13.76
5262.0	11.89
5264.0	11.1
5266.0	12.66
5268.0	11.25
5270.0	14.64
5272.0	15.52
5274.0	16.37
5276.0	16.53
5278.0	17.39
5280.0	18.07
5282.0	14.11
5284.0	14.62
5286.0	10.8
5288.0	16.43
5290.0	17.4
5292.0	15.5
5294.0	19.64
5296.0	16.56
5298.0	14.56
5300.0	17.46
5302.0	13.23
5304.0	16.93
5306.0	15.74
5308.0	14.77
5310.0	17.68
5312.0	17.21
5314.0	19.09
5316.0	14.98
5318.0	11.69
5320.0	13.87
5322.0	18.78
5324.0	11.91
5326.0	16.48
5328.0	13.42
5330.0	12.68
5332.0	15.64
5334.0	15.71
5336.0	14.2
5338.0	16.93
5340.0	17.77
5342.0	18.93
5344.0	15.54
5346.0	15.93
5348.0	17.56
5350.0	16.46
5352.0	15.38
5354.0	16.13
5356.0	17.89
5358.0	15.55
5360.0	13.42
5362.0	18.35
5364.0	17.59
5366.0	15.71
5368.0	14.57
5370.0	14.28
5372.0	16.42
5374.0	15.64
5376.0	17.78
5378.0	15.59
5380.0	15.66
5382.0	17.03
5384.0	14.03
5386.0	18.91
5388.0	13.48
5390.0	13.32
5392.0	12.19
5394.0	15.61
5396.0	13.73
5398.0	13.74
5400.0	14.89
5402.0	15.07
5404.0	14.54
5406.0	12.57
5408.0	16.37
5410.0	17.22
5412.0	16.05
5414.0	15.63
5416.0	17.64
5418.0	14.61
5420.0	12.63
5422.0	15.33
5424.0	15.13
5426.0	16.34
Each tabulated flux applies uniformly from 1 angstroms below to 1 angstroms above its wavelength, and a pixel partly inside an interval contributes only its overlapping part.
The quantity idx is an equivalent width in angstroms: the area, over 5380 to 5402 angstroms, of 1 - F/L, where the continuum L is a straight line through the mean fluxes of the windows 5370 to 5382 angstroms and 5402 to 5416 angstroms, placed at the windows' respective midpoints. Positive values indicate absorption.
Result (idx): 1.5 angstroms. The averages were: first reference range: 16.1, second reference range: 15.5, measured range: 14.8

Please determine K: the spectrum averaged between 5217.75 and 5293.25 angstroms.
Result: 15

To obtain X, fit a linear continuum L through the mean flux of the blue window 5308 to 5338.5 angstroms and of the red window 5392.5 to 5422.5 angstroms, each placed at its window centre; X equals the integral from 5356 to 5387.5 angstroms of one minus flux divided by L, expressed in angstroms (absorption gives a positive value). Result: -1.9 angstroms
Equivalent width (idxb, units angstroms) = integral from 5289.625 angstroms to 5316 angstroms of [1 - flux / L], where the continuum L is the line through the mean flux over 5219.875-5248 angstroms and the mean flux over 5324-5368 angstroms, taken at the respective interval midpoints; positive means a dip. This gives -1.5 angstroms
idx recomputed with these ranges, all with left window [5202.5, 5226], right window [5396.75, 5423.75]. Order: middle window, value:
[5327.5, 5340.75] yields -0.34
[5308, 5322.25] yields -1.15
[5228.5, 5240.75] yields -0.76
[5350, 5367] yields -1.54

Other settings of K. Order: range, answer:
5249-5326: 15.4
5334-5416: 15.7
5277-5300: 16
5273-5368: 15.9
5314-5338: 14.8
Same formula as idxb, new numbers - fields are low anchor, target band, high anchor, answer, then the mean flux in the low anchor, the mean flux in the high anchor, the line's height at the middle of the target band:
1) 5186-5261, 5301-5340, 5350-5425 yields -0.5 angstroms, 14.9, 15.4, 15.2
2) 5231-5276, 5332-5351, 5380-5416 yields -1.8 angstroms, 15.1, 15.1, 15.1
